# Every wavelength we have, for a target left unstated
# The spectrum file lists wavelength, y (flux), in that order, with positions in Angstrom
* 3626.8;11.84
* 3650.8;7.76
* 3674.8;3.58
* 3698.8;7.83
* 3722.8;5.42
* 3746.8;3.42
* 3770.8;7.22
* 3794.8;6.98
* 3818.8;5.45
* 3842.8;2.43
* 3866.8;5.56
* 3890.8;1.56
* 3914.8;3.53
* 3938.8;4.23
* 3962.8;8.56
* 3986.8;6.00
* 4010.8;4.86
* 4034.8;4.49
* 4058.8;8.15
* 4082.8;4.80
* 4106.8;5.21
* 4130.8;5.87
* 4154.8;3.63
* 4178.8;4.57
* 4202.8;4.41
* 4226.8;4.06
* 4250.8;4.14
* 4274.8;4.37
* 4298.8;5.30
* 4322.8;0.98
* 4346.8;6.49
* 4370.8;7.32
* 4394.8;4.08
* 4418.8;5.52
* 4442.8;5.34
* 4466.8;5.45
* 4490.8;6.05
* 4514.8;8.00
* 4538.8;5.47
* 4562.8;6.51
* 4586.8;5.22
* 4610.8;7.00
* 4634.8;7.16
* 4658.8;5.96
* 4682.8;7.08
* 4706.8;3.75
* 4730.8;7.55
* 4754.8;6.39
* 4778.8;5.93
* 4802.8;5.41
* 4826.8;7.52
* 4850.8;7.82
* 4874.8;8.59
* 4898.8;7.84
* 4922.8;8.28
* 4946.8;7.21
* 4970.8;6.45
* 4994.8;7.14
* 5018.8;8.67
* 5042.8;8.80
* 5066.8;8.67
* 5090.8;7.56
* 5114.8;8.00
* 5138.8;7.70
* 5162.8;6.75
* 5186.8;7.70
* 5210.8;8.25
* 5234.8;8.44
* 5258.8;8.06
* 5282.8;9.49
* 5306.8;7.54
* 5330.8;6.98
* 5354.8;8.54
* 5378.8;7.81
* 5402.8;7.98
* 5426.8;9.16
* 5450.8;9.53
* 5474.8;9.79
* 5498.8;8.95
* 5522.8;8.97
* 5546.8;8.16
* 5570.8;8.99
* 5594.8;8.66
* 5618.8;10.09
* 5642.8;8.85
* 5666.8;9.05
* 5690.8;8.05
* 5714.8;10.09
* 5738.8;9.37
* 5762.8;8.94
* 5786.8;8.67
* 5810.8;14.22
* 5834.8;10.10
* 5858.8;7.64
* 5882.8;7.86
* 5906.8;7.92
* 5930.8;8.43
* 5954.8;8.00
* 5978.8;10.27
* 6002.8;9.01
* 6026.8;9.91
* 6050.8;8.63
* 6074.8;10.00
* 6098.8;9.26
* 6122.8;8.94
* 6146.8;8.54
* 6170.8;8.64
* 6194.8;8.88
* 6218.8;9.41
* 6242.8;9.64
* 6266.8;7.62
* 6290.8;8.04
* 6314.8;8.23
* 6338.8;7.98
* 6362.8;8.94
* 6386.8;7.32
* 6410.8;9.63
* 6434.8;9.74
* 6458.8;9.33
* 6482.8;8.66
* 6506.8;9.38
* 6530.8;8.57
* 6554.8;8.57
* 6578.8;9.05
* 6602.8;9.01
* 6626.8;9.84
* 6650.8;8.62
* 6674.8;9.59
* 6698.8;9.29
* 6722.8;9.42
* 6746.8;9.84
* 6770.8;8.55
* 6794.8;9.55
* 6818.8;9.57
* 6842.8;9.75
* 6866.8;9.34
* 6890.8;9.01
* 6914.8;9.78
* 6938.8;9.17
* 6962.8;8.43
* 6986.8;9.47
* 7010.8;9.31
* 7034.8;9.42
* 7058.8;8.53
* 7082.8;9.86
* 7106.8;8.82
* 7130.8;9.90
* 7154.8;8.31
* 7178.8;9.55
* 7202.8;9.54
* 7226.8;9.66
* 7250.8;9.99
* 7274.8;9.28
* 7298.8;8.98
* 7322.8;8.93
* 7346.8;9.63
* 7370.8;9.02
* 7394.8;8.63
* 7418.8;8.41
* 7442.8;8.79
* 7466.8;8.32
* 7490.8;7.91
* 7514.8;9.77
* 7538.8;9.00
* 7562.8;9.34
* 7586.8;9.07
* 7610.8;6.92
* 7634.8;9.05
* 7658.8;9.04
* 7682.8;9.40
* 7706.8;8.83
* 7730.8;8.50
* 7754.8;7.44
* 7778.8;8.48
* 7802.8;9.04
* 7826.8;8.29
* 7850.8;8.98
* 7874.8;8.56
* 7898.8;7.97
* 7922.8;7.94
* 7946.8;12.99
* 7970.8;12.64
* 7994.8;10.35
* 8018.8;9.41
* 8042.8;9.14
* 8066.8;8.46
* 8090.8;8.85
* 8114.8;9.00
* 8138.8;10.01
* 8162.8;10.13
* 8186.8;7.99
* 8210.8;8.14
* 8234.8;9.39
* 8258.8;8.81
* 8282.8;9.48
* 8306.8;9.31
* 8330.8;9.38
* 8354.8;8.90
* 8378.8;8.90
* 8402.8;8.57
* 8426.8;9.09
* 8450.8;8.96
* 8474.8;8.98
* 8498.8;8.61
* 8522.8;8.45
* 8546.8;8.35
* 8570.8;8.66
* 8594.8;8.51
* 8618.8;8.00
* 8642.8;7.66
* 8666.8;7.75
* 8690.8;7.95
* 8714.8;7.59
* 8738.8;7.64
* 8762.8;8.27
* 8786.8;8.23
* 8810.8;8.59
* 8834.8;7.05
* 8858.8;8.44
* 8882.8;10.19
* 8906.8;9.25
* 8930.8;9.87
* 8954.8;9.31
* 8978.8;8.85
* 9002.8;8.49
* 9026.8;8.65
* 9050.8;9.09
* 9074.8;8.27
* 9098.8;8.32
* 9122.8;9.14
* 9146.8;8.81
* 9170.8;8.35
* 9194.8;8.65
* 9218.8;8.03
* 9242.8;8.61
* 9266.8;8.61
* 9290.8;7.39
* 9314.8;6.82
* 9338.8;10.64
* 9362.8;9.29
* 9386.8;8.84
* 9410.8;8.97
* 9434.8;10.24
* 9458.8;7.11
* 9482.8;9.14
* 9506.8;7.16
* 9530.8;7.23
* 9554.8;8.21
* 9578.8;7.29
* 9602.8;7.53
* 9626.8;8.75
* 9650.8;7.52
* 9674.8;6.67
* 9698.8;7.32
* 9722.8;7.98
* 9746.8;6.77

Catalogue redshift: 0.21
